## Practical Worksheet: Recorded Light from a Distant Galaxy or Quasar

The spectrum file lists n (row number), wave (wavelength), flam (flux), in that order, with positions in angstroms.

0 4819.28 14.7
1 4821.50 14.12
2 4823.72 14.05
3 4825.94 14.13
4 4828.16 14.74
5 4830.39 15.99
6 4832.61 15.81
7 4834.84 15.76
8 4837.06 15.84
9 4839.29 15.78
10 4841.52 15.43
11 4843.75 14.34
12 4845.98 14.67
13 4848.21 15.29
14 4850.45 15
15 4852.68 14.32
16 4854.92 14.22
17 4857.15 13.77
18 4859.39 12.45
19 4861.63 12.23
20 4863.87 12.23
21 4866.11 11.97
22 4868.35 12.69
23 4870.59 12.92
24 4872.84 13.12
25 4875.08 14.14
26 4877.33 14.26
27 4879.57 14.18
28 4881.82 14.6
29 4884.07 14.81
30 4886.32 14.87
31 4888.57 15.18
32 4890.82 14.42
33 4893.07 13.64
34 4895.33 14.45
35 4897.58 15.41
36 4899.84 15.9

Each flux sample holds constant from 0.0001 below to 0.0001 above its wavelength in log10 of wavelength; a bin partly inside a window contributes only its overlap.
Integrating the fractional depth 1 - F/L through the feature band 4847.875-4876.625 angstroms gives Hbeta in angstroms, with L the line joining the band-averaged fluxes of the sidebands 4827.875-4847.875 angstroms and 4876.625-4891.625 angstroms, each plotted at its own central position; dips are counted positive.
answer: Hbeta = 3.1 angstroms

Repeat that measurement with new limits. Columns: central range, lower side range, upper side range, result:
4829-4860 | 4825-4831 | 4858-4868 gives -2.9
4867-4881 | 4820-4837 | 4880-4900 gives 1.2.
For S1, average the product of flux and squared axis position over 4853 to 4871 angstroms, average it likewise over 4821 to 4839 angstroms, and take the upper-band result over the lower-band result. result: 0.9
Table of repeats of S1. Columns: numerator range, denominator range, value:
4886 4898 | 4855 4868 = 1.17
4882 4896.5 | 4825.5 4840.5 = 0.96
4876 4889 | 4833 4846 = 0.97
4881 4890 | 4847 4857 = 1.03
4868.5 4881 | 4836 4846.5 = 0.91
